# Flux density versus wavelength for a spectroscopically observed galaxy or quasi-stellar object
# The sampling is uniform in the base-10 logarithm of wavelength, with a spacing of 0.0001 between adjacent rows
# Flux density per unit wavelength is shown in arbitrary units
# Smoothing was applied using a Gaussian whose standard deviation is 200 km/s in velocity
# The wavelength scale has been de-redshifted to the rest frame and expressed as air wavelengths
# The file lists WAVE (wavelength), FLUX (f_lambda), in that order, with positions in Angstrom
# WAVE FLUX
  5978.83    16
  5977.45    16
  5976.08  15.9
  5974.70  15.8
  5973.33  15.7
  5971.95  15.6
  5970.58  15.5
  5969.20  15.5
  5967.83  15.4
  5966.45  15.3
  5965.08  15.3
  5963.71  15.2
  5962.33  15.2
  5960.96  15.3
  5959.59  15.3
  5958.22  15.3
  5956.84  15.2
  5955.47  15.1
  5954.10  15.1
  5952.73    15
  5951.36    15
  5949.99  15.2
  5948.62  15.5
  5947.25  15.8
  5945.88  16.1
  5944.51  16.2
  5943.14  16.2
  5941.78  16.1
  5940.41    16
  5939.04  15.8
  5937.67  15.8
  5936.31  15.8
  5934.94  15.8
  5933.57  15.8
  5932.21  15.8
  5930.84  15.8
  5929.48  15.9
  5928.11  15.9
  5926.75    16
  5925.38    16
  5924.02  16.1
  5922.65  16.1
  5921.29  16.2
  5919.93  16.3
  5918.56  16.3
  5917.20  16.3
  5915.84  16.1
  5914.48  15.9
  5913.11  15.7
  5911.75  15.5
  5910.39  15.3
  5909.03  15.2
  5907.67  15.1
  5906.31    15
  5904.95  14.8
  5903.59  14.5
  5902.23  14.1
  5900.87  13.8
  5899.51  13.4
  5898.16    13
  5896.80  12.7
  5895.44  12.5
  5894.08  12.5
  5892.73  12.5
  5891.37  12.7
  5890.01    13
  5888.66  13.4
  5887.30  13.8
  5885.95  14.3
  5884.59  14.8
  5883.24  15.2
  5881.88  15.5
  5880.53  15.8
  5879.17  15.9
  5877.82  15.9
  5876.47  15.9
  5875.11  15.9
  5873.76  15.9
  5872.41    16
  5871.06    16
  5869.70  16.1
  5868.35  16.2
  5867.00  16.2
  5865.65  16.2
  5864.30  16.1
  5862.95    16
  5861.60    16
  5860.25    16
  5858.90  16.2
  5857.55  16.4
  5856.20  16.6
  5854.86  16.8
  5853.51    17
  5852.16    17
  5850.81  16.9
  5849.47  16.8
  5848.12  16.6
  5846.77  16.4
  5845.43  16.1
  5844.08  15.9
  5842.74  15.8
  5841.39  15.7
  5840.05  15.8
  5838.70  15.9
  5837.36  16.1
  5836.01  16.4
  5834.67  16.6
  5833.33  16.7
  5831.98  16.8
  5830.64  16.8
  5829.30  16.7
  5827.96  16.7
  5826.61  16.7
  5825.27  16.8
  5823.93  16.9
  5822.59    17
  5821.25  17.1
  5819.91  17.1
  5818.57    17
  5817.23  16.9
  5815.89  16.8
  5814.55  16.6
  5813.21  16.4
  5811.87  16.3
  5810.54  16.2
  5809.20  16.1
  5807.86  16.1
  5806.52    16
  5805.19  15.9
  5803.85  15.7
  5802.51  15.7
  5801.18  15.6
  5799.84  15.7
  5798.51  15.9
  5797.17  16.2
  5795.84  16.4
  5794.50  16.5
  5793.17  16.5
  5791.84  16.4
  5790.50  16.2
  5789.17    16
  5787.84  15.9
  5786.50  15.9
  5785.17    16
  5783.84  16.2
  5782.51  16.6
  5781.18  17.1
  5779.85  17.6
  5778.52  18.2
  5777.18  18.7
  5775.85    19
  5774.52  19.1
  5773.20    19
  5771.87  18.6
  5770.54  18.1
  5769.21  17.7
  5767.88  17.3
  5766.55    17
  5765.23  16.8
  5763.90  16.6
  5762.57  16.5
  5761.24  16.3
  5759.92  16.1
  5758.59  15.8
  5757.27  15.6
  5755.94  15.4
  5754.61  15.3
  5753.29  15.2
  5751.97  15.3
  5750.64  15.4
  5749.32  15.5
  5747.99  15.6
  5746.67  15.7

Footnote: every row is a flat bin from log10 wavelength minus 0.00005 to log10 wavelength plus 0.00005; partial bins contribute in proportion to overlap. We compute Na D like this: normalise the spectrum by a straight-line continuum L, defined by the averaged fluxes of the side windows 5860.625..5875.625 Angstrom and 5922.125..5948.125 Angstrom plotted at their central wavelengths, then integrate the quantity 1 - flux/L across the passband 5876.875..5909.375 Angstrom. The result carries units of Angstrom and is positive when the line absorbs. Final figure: 3.8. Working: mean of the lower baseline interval 16.1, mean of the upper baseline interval 15.9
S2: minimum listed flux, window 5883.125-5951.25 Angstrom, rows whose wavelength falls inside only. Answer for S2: 12.5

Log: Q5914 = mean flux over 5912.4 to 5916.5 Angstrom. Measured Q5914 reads 15.9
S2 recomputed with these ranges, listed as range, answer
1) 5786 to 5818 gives 15.6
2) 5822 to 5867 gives 15.7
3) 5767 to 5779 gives 17.3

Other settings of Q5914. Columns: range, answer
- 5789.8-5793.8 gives 16.4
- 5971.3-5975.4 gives 15.7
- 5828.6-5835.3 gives 16.7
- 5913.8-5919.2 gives 16.2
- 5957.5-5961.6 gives 15.3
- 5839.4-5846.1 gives 15.9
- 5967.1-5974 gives 15.5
